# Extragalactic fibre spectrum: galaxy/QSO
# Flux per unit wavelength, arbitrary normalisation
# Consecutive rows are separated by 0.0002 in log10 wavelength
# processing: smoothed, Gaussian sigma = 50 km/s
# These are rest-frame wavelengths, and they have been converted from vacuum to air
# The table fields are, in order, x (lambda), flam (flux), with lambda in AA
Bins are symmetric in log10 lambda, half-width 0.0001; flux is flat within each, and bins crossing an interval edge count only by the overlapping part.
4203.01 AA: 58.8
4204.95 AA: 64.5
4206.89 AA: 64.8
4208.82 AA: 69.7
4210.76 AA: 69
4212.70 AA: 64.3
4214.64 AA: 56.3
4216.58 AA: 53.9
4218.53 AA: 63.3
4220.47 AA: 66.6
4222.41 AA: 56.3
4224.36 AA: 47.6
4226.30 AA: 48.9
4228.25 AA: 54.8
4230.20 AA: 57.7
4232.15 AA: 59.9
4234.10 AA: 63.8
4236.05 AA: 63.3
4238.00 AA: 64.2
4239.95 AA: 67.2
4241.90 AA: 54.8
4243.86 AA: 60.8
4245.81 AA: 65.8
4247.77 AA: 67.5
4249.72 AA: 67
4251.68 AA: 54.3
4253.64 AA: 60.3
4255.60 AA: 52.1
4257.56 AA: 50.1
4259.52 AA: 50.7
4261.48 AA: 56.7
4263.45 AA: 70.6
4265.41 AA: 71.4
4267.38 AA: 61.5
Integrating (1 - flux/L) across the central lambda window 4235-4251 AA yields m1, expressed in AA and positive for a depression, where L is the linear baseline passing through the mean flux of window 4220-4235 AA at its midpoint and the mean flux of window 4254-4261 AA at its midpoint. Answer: -2.8 AA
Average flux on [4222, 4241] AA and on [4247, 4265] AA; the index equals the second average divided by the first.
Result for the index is 1.01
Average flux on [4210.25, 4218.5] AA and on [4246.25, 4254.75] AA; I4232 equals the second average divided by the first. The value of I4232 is 1.0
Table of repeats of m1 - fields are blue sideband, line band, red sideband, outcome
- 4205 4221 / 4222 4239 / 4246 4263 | 1.03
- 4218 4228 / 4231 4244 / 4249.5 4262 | -1.47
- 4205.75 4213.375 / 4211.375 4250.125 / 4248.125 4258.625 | 1.23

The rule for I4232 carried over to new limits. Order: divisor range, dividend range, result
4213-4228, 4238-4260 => 1.06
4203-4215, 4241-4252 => 0.96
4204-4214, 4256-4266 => 0.89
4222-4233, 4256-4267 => 1.10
